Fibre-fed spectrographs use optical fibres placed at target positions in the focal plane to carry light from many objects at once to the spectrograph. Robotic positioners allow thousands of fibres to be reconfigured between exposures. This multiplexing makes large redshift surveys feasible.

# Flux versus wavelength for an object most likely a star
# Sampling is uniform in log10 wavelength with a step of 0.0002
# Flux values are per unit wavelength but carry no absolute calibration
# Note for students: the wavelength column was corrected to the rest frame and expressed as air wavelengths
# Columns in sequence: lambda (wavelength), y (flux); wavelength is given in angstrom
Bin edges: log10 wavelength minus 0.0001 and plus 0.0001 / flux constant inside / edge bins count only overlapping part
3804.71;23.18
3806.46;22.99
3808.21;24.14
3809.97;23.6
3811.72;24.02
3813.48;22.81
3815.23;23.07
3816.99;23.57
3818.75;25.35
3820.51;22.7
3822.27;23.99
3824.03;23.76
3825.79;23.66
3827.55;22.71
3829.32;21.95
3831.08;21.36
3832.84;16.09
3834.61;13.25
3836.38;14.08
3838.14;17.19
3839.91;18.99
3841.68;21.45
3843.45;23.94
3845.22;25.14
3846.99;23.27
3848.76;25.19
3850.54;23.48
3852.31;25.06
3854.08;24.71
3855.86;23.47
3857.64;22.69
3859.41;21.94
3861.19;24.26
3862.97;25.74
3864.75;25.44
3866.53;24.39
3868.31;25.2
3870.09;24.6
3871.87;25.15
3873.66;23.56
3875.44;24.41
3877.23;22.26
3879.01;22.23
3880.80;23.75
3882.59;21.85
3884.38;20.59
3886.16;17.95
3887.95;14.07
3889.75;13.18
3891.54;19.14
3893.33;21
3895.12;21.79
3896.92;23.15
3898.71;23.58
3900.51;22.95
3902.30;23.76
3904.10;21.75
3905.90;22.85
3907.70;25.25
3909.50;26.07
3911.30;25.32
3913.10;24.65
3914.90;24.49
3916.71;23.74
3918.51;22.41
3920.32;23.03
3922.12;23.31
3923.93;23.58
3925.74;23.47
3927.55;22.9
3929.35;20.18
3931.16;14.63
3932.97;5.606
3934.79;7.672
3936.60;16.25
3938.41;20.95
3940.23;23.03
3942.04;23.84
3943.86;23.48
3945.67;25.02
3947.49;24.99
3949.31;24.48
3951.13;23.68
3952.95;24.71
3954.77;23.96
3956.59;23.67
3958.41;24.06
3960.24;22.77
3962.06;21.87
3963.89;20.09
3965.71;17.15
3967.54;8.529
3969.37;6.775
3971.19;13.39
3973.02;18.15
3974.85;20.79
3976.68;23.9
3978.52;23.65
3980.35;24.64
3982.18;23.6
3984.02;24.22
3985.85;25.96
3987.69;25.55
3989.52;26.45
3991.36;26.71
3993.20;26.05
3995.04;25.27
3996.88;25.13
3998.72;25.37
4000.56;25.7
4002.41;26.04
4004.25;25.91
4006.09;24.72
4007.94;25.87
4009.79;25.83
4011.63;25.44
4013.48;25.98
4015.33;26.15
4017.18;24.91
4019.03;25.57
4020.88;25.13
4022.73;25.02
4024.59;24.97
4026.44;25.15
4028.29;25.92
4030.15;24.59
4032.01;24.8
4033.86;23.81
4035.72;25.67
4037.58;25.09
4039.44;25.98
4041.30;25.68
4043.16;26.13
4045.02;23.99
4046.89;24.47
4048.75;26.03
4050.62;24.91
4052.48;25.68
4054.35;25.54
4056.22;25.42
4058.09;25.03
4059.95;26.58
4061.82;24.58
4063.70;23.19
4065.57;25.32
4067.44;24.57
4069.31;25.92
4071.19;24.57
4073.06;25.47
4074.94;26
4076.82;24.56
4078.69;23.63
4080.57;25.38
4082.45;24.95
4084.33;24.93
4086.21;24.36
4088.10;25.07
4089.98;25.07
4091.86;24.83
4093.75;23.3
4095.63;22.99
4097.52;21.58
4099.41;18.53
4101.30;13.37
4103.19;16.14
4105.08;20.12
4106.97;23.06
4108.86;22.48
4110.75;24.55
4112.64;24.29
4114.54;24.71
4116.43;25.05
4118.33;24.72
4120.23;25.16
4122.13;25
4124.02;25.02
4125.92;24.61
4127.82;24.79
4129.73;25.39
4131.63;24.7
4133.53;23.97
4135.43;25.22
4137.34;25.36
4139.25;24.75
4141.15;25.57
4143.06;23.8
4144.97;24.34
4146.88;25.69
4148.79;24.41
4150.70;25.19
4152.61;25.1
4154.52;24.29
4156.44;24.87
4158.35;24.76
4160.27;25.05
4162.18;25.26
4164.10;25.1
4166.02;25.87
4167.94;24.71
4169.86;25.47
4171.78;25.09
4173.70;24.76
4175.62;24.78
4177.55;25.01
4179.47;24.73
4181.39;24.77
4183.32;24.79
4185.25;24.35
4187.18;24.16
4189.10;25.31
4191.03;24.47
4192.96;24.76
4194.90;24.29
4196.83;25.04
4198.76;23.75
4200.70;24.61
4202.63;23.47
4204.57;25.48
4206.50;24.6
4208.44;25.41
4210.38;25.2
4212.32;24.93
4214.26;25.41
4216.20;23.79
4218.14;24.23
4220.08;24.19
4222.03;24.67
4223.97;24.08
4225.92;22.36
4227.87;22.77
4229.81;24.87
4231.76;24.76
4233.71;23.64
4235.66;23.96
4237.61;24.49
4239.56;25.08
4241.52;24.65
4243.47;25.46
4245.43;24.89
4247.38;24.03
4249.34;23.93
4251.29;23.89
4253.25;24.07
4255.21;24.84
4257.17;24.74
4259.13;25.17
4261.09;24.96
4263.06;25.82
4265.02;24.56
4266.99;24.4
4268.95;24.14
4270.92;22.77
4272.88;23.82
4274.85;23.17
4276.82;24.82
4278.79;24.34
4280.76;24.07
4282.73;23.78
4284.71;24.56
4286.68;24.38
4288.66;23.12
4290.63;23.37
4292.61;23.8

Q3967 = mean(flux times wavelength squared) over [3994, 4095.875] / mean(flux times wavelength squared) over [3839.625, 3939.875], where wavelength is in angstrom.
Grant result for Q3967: 1.24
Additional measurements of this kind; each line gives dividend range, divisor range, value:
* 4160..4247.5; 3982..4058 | 1.06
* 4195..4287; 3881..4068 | 1.21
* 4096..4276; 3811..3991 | 1.28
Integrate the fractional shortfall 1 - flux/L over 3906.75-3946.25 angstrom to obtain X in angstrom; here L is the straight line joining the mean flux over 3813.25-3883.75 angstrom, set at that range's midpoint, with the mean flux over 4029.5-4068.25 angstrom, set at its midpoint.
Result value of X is 3.91 angstrom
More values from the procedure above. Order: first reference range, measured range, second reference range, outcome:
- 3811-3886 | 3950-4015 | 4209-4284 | 0.7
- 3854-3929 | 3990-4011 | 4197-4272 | -2.1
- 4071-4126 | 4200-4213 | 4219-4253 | -0.4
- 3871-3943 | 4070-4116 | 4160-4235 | 0.5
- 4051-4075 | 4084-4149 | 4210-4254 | 3.4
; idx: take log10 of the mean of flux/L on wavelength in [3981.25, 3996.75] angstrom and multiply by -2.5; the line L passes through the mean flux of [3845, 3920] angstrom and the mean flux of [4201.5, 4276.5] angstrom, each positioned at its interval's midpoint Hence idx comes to -0.09 mag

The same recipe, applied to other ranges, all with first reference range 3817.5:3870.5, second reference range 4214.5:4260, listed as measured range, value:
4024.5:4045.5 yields -0.08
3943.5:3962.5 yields -0.04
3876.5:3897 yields 0.14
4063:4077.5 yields -0.06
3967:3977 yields 0.47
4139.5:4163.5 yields -0.04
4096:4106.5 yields 0.27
